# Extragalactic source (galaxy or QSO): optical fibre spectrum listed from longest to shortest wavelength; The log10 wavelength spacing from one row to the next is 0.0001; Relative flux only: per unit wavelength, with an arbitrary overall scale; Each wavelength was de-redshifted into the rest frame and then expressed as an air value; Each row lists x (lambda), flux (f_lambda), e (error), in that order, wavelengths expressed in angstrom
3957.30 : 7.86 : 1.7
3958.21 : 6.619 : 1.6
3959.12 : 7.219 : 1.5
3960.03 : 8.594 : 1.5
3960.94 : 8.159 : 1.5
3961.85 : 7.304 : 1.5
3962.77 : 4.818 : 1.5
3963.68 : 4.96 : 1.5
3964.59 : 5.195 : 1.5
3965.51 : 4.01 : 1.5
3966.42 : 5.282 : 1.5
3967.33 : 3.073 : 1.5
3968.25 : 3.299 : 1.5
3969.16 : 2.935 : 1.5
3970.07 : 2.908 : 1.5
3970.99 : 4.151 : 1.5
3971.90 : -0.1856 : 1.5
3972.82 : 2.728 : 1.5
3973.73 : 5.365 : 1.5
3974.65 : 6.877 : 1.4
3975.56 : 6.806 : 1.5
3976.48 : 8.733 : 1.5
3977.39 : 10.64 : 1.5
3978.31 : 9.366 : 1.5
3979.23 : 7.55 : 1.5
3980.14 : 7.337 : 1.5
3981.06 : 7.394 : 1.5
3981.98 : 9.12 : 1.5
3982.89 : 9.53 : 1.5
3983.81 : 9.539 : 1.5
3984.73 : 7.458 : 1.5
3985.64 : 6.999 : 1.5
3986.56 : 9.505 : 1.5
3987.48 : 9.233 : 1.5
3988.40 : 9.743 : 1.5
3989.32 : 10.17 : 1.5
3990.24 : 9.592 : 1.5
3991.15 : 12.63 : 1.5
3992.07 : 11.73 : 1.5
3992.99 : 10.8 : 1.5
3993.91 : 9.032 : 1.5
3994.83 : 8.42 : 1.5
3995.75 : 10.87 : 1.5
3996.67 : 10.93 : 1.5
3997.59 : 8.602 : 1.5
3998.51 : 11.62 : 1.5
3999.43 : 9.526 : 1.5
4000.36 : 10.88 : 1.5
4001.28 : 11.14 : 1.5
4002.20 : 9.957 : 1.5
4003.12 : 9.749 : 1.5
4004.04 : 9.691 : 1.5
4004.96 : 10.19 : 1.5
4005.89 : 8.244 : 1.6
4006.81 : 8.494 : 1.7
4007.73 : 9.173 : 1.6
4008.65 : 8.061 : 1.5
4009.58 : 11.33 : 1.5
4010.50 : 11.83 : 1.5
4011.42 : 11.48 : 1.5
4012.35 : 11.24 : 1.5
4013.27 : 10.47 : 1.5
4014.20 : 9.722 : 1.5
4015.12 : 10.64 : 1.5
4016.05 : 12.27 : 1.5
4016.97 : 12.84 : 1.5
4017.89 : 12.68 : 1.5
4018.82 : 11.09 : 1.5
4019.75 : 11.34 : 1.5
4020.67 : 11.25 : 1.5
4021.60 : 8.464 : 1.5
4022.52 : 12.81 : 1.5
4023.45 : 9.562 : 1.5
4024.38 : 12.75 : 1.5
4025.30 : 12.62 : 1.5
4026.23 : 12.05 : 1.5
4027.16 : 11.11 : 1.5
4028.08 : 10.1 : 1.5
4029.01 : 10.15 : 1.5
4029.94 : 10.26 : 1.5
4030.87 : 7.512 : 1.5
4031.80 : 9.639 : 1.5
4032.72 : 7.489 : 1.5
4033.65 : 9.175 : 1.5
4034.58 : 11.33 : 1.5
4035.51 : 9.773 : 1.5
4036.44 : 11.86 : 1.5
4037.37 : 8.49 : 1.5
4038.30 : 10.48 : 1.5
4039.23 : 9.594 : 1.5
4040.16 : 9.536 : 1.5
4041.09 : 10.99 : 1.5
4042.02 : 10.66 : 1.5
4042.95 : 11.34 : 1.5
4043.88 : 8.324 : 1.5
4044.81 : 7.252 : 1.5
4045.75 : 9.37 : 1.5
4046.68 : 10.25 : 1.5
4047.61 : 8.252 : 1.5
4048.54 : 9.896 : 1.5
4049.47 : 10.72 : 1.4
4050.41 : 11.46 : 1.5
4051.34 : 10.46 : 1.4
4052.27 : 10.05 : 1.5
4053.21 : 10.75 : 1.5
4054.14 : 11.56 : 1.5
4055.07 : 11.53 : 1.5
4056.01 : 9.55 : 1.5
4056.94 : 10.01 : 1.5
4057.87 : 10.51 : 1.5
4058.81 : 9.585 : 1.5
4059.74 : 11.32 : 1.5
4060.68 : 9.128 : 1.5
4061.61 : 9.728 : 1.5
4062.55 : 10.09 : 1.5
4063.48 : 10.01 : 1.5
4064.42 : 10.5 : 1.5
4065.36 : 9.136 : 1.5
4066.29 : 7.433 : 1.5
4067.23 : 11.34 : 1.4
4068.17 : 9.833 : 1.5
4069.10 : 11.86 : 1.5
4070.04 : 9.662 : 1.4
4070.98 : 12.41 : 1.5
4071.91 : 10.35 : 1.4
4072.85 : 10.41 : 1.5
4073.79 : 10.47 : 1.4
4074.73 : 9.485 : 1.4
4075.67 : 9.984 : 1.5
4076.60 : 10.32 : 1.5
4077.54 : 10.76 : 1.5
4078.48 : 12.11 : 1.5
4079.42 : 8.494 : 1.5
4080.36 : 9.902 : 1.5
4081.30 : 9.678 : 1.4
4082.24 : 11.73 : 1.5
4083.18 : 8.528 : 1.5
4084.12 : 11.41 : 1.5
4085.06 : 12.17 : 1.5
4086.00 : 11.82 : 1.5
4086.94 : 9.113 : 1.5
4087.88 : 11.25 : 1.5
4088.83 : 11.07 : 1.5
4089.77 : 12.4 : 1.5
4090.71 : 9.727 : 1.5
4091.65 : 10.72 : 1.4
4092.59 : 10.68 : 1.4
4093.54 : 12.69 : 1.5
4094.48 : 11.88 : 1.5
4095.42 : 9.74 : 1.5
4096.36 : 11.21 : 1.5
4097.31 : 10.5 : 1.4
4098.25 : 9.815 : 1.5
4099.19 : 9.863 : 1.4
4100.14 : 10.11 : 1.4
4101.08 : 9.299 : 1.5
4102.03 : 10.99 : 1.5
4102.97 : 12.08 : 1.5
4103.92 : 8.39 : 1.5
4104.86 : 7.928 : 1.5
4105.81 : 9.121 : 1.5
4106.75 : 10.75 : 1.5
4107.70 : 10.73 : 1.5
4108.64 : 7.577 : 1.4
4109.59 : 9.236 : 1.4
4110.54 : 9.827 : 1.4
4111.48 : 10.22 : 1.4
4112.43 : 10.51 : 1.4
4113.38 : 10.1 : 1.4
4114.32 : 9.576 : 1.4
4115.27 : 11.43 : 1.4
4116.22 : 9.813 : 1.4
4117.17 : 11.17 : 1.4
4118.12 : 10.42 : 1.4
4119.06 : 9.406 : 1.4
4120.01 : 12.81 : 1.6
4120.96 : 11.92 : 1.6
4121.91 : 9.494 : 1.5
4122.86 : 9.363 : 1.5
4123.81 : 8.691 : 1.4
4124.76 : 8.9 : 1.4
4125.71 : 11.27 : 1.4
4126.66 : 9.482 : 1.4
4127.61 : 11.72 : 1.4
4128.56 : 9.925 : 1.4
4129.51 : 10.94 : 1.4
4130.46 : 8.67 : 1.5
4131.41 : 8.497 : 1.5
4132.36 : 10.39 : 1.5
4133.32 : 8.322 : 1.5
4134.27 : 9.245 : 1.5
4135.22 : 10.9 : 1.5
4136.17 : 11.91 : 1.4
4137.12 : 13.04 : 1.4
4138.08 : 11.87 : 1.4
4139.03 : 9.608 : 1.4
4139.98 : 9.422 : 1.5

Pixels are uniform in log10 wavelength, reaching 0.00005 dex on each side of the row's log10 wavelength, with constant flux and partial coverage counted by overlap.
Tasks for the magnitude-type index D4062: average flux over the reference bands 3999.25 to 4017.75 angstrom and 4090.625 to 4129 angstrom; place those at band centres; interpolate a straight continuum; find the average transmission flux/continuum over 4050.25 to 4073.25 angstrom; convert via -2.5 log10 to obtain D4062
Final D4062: 0.00 mag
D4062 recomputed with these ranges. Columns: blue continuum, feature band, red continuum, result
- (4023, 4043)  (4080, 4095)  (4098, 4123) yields -0.08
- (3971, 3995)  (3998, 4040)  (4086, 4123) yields -0.18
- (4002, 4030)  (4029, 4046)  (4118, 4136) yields 0.10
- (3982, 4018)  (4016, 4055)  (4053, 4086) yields -0.02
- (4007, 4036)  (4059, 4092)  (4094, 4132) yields -0.01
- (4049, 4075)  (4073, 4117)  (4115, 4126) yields 0.00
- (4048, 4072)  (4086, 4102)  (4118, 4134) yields -0.05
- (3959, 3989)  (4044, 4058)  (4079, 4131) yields -0.15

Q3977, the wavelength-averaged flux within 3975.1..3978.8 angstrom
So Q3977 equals 8.87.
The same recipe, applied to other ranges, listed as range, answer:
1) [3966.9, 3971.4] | 3.26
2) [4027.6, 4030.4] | 10.2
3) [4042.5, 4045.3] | 8.94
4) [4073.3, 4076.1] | 9.96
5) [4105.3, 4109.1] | 9.54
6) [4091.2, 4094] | 11.3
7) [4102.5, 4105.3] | 9.49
